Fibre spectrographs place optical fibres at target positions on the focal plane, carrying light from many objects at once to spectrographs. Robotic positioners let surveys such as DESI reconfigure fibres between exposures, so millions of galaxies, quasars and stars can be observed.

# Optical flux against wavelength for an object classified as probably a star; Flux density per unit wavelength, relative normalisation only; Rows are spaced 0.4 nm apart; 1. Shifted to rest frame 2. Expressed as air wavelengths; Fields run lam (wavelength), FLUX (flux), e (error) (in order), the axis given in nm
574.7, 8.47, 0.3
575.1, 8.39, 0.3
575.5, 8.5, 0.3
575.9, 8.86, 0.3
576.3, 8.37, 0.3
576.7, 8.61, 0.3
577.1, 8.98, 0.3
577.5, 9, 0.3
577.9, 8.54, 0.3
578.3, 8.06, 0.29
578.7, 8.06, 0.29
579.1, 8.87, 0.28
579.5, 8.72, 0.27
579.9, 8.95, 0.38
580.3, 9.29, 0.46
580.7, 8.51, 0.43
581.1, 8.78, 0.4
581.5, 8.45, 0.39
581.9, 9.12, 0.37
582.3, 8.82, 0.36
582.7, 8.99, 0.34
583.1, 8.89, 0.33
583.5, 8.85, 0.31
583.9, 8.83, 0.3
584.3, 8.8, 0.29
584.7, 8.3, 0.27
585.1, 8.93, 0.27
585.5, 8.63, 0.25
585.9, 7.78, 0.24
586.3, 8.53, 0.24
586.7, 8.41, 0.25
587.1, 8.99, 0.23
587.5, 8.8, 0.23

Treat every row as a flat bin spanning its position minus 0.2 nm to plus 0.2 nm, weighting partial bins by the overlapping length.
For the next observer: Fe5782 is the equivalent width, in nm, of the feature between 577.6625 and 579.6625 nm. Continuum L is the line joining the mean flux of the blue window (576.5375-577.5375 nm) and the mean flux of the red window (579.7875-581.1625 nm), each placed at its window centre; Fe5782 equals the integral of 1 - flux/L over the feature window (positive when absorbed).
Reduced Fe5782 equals 0.093 nm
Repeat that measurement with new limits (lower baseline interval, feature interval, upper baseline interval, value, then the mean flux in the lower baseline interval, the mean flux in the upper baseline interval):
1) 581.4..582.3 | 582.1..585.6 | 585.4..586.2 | -0.12 nm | 8.83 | 8.19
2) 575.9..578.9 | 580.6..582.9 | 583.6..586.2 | -0.06 nm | 8.54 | 8.56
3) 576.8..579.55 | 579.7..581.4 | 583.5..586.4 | -0.05 nm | 8.6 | 8.56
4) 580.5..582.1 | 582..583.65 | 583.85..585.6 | -0.04 nm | 8.72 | 8.69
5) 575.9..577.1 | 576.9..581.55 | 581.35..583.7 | 0.02 nm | 8.63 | 8.86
